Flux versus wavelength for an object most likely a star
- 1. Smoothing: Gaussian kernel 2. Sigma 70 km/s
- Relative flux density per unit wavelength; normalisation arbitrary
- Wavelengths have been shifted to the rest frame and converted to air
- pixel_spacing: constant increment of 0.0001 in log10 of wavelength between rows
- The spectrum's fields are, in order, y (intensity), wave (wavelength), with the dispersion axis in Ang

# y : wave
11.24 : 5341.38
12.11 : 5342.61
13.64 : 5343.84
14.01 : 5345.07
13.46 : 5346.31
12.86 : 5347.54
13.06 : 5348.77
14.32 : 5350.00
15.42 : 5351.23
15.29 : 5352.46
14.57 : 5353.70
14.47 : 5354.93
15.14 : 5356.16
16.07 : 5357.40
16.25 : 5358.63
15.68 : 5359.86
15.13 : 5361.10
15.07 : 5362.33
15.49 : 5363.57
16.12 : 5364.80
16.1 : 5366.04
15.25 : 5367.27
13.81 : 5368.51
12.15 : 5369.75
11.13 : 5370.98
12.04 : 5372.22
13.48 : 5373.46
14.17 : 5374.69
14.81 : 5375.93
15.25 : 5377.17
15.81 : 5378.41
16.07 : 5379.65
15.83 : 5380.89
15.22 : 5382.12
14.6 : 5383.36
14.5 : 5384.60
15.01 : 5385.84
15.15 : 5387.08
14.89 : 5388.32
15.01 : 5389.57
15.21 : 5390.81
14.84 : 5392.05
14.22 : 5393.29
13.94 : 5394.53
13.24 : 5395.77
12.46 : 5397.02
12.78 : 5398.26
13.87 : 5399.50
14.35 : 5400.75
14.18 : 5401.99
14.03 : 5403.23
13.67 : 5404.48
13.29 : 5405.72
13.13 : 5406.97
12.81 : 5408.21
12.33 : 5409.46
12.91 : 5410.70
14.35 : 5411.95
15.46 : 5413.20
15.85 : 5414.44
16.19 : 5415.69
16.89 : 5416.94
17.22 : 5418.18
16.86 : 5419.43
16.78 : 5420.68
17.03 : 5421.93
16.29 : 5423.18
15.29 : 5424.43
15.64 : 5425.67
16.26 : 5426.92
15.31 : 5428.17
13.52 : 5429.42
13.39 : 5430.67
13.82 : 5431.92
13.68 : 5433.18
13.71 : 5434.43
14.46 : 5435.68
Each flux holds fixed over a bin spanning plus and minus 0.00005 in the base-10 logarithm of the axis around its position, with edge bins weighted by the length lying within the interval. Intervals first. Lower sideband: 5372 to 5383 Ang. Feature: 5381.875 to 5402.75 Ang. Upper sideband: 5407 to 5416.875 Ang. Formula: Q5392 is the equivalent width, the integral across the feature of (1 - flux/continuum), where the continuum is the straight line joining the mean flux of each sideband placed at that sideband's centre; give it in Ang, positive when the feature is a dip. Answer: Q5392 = 0.5 Ang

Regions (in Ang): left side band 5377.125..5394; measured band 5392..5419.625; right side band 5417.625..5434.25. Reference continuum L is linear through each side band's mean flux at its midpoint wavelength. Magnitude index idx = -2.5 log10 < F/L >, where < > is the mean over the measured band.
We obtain 0.074 mag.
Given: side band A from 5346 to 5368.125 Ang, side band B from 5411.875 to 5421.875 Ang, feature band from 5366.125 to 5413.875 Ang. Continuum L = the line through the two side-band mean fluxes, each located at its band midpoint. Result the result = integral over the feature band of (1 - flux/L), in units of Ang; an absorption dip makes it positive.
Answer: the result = 4.9 Ang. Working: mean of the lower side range 15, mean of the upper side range 16.3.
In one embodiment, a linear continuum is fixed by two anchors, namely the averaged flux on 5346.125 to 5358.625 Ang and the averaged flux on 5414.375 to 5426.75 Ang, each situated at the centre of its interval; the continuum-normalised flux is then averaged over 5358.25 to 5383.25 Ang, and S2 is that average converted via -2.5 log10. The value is 0.03 mag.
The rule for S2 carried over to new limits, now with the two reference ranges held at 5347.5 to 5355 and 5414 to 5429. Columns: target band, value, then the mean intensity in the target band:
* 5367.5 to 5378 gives 0.115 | 13.5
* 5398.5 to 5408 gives 0.153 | 13.7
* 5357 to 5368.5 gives -0.064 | 15.6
